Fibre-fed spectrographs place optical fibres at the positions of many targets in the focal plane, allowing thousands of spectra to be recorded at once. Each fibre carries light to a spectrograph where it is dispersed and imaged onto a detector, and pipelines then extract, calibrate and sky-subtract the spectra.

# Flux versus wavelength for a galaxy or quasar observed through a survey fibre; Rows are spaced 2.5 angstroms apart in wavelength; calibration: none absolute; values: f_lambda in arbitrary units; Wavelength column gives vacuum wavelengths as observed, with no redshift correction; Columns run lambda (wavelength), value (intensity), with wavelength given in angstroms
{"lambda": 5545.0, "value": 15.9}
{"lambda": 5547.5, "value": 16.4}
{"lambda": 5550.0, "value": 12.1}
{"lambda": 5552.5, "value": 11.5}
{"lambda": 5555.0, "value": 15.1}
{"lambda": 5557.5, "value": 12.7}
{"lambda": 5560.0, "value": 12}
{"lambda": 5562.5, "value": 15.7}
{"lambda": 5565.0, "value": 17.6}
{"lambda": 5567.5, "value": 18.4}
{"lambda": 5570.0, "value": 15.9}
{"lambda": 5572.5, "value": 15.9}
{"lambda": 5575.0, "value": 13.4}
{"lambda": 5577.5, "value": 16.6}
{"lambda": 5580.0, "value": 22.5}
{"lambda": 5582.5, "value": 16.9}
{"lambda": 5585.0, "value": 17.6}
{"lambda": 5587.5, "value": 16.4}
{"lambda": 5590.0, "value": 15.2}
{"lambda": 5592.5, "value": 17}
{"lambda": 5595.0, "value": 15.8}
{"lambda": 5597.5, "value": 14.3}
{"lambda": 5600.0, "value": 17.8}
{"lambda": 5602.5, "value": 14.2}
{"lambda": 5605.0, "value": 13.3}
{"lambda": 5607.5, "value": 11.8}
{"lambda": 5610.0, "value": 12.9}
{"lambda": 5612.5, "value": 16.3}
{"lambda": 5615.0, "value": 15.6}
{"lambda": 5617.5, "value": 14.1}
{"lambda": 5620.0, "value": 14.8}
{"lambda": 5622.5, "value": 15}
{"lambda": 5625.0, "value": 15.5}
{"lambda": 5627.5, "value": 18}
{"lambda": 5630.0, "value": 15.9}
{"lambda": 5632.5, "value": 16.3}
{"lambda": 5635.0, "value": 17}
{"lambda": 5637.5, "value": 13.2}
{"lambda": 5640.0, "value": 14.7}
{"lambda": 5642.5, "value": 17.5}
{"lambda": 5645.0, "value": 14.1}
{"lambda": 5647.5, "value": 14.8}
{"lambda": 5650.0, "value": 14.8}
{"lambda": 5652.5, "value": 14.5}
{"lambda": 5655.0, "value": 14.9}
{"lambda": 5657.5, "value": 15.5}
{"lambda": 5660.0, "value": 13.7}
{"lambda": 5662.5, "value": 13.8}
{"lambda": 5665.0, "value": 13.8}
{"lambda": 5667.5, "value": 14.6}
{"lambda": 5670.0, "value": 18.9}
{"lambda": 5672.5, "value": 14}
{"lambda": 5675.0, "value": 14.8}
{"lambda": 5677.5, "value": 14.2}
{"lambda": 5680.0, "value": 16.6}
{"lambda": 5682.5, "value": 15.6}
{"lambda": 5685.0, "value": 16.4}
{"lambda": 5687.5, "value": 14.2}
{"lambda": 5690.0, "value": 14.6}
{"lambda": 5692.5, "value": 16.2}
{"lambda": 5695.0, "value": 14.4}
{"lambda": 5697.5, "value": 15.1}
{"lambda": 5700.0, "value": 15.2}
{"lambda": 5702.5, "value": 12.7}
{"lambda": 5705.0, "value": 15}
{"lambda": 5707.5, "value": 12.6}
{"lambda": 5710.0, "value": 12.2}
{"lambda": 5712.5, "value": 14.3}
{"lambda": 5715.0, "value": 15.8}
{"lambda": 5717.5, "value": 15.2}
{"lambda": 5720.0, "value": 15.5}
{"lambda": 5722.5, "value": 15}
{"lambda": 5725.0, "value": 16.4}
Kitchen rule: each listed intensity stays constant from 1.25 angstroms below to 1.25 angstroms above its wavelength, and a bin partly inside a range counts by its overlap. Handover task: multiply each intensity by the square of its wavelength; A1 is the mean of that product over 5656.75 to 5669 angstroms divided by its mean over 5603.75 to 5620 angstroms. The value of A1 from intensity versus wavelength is 1.04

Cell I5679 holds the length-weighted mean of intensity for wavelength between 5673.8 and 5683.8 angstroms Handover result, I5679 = 15.3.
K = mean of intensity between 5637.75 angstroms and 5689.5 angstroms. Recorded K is 15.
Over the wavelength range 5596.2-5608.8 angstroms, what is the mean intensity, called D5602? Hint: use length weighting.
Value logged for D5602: 14.3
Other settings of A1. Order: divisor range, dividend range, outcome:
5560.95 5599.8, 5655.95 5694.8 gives 0.94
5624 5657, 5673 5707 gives 0.98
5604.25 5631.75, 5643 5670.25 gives 1.01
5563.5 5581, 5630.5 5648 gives 0.92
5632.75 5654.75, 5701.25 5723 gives 0.96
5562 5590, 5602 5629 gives 0.88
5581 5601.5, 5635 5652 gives 0.93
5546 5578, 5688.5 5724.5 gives 1.04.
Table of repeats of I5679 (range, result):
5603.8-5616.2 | 14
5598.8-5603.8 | 16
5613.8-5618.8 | 14.8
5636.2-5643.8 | 15.1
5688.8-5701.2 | 15.1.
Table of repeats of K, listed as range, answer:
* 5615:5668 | 15.1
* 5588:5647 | 15.2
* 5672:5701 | 15.1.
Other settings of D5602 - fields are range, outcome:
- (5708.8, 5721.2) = 14.6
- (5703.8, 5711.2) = 13.3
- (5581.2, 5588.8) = 17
